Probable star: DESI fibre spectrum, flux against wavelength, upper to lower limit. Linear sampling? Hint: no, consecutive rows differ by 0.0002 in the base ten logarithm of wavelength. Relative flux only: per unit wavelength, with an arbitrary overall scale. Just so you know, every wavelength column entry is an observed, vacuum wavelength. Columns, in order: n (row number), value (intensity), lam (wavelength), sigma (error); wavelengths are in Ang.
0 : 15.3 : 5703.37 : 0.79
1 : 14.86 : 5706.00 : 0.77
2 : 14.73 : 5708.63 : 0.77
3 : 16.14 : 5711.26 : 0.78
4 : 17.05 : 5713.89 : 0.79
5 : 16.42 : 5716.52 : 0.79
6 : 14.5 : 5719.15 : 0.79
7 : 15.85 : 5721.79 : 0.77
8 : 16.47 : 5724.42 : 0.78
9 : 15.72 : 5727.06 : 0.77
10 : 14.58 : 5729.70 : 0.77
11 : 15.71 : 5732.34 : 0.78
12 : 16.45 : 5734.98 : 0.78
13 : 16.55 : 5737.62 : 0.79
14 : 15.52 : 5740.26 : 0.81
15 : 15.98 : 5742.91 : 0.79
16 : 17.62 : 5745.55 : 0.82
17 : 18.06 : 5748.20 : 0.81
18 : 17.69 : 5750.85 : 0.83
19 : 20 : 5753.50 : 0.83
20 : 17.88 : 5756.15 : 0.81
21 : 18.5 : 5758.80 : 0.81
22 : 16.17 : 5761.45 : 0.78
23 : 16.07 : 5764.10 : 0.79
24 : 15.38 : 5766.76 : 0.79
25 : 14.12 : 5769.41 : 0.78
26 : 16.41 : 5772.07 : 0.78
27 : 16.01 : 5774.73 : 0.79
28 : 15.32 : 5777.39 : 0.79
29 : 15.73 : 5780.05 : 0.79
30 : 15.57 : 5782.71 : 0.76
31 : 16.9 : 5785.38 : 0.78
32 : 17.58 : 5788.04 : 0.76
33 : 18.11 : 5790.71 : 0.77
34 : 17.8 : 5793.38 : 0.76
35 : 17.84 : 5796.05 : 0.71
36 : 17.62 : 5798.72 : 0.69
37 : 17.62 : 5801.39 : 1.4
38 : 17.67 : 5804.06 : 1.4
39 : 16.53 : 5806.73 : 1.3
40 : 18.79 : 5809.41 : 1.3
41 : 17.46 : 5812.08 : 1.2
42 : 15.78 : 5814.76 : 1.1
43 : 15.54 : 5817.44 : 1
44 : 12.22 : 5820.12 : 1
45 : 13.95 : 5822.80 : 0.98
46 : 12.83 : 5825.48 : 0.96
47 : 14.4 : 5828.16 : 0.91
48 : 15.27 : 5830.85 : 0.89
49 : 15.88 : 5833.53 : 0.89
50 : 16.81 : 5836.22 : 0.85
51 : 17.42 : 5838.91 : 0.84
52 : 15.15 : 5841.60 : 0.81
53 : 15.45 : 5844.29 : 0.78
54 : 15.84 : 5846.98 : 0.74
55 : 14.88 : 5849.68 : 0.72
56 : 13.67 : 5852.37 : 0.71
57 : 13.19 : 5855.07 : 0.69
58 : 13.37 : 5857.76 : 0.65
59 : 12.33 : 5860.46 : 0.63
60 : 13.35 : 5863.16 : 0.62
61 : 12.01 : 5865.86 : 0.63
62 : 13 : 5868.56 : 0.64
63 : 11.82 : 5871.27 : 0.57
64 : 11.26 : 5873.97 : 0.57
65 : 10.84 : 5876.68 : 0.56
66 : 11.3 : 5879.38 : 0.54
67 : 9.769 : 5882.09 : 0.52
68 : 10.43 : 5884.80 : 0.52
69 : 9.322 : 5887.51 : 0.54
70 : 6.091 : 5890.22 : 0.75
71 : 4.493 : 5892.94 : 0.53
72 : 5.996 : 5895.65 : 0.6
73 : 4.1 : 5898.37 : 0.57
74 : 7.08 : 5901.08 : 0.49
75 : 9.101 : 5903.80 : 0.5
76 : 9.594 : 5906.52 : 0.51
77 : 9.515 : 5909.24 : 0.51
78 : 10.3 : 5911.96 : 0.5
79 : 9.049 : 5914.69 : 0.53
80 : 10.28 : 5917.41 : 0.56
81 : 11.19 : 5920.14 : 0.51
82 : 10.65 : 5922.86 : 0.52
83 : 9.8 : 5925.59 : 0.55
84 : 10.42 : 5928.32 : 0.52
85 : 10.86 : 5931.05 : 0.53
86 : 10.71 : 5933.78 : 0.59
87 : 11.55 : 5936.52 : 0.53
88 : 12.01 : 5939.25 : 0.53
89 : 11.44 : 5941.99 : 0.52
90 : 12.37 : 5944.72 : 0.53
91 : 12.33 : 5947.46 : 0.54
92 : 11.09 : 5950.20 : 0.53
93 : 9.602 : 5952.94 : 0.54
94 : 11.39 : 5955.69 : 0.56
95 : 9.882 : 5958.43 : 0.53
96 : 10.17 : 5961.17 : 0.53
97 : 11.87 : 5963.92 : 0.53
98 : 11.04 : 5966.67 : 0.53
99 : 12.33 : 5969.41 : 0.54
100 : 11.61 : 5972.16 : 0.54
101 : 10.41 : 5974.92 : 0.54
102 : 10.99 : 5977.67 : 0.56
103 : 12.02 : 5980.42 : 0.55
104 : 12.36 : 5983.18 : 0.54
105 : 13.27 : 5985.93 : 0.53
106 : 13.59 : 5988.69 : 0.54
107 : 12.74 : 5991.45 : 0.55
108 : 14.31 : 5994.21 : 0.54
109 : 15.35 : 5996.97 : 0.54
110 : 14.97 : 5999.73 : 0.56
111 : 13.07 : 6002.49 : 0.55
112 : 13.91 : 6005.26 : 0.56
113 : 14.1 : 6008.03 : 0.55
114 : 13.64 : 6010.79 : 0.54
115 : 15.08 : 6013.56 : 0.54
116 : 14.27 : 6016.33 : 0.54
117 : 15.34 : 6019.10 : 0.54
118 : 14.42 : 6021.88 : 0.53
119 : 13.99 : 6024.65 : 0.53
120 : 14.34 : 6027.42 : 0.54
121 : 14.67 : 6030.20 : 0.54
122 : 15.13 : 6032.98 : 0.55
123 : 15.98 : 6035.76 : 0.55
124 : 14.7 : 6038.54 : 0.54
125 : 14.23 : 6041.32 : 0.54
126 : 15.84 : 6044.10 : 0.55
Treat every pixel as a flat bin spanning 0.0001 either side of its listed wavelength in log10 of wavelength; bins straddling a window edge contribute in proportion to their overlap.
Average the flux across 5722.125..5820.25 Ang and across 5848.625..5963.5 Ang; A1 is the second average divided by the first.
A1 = 0.6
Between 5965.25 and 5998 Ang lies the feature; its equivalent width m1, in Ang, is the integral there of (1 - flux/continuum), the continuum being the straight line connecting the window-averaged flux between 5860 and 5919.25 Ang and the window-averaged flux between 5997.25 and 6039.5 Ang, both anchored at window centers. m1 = 1.6 Ang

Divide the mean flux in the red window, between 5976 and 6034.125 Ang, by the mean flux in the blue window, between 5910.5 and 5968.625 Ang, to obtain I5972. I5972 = 1.28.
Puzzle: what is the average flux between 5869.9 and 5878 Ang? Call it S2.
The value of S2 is 11.3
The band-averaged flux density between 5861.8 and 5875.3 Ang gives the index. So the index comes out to 12.3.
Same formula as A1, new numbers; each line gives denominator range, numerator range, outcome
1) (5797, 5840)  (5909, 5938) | 0.65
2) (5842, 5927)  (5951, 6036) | 1.22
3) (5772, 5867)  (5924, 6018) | 0.78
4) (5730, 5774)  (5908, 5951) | 0.65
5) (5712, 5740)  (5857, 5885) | 0.74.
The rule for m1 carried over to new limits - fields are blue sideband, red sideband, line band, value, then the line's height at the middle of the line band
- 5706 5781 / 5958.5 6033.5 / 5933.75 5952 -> 2.9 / 13.9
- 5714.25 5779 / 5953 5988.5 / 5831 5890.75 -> 4.0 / 13.9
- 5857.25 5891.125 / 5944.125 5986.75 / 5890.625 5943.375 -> 9.1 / 11.3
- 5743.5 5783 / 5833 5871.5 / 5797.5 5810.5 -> -1.7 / 15.6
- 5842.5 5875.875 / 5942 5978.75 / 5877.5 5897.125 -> 6.9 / 12.7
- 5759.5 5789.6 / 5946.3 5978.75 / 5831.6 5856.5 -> -2.1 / 14.2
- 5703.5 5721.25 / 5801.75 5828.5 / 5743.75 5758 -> -2.3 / 15.6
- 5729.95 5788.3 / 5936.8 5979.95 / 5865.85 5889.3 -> 4.3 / 13.4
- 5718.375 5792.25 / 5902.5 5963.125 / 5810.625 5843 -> -2.6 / 14.1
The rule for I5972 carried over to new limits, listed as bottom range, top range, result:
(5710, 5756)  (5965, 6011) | 0.78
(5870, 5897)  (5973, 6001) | 1.42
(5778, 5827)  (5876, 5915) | 0.51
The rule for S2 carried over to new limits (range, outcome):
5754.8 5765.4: 17.2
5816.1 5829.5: 13.8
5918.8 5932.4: 10.6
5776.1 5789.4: 16.2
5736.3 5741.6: 16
